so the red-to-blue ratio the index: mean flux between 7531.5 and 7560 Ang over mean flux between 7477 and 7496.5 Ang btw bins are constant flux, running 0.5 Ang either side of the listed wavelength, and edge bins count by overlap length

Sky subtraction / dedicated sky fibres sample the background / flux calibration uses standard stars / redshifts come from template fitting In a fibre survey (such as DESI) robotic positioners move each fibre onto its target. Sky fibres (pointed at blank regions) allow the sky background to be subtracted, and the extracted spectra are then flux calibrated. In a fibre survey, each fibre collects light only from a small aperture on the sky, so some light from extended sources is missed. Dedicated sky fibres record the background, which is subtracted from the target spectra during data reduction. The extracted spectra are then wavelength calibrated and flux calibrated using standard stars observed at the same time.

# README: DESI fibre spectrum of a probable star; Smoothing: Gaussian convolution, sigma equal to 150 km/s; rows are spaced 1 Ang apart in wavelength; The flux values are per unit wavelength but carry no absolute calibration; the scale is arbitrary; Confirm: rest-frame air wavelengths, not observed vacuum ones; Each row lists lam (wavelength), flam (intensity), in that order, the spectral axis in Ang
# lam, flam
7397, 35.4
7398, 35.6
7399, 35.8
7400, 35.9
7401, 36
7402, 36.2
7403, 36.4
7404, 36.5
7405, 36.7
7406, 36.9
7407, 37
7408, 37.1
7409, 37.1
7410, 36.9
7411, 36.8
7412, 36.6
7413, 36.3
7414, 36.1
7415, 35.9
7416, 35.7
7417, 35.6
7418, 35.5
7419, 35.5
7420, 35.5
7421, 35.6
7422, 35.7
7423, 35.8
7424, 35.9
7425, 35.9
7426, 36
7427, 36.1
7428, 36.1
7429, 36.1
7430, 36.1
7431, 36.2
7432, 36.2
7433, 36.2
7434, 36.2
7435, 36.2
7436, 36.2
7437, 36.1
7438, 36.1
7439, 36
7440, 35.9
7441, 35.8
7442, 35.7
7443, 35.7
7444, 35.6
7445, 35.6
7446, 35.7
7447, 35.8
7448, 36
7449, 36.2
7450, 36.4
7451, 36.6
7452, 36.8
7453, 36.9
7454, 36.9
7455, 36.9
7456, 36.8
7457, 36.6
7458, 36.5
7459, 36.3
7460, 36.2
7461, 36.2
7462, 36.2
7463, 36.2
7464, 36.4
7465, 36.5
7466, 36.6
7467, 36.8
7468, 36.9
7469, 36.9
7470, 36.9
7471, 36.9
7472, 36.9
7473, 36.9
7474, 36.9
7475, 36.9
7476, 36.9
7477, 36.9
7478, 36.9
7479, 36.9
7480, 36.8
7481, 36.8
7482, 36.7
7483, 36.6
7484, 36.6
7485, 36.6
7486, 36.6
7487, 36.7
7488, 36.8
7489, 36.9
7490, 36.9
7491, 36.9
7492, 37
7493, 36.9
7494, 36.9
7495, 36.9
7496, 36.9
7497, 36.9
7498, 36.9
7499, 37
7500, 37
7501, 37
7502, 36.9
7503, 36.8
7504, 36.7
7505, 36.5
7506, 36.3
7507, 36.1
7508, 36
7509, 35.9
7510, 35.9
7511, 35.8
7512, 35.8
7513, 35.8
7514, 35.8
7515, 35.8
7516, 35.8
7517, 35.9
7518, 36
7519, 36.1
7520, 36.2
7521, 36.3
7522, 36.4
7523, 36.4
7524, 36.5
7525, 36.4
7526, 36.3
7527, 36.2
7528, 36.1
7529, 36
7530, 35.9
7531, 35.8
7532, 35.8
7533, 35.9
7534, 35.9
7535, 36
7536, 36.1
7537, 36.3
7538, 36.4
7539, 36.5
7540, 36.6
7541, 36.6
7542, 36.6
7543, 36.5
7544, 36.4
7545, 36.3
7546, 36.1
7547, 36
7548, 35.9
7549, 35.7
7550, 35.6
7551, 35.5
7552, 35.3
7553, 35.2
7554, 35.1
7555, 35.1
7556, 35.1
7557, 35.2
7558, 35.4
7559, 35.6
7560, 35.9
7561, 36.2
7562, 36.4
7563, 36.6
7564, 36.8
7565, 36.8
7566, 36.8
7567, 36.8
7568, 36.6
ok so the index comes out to 0.97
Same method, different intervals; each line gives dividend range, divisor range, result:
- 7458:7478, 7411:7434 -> 1.02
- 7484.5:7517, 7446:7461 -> 1.00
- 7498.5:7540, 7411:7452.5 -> 1.01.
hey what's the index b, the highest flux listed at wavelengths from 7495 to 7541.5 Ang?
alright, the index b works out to 37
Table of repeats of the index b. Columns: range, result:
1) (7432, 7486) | 36.9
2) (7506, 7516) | 36.3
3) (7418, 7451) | 36.6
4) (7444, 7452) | 36.8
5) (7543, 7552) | 36.5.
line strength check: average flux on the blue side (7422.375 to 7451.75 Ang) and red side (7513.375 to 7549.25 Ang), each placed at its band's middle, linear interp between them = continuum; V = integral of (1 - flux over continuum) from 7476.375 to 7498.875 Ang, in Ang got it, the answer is -0.5 Ang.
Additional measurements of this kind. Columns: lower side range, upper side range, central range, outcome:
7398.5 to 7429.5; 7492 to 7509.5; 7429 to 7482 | 0.0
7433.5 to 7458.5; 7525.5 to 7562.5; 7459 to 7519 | -0.8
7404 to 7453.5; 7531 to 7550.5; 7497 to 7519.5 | -0.1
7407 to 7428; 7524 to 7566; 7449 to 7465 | -0.2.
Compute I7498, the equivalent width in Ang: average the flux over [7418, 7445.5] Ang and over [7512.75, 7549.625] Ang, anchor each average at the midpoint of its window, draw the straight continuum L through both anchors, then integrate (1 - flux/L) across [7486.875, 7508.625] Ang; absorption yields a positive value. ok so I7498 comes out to -0.4 Ang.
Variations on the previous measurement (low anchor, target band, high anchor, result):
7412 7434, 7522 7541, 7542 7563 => -0.2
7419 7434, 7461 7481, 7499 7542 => -0.4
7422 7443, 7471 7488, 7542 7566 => -0.4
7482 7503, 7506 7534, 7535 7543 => 0.4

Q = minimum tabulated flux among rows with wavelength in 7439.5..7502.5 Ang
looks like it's 35.6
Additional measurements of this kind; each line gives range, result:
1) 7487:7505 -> 36.5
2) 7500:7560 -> 35.1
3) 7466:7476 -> 36.6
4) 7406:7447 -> 35.5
